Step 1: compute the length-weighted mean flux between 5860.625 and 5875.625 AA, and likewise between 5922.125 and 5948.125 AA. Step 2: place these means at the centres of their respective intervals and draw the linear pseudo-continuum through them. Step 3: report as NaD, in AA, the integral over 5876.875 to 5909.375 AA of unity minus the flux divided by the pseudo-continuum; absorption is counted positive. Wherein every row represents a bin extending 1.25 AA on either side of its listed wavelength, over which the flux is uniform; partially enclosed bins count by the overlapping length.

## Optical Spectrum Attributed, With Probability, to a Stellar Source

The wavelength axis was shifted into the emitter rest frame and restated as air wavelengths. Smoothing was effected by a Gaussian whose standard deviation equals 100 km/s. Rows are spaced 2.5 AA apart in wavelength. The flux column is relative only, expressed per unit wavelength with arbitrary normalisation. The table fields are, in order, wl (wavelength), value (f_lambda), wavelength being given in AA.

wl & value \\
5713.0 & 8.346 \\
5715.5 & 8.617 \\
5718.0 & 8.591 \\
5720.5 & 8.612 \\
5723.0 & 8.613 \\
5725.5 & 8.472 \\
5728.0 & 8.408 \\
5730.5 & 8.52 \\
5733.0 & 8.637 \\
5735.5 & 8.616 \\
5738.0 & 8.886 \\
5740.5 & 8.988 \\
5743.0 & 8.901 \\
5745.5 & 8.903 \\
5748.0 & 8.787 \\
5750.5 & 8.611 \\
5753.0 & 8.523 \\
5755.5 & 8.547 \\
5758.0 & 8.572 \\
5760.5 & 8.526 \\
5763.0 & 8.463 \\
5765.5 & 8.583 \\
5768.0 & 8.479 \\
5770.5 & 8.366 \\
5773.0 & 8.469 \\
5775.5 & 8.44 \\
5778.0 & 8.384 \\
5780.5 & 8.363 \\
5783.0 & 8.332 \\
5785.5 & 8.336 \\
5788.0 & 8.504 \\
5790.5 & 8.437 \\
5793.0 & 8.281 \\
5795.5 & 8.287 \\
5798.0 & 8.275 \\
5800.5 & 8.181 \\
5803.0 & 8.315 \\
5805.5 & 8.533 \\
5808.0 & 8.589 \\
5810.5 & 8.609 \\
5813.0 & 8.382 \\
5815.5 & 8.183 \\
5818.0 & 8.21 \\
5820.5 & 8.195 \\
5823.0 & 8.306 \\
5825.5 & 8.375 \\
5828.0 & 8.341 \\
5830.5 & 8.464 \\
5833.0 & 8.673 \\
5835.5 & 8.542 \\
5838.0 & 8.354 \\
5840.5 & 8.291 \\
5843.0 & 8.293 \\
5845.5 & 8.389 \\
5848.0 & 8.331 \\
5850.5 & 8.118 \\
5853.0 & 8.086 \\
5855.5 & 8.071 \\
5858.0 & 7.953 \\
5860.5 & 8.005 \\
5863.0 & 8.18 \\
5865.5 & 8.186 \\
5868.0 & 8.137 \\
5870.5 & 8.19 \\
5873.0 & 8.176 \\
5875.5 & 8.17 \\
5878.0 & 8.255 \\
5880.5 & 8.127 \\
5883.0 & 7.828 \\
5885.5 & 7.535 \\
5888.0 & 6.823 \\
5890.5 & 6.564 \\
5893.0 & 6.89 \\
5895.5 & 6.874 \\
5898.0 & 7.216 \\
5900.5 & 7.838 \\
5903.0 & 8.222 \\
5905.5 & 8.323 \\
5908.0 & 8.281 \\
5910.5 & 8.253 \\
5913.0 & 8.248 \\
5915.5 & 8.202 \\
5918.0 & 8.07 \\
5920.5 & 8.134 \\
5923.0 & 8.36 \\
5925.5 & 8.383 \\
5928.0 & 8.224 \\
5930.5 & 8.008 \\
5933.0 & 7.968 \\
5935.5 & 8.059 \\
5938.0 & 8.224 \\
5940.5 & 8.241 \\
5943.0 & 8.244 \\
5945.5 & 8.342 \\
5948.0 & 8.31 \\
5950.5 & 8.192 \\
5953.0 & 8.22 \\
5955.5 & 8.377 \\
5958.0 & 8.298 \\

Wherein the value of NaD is 2.31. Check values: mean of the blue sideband 8.16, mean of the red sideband 8.21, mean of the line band 7.6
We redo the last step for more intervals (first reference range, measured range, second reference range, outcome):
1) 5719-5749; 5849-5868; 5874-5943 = 0.09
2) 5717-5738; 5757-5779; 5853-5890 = -0.20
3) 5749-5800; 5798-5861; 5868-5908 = -1.82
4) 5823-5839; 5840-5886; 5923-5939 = 1.25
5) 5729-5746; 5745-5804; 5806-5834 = 1.02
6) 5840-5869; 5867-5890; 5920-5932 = 0.89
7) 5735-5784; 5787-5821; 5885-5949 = 0.16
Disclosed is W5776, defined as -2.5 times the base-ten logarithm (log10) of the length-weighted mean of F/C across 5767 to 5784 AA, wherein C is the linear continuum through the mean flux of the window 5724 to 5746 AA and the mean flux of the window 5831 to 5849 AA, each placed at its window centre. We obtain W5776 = 0.02 mag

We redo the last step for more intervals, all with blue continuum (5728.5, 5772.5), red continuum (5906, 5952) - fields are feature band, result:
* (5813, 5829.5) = 0.024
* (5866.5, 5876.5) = 0.023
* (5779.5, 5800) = 0.025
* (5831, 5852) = 0.006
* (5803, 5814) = -0.001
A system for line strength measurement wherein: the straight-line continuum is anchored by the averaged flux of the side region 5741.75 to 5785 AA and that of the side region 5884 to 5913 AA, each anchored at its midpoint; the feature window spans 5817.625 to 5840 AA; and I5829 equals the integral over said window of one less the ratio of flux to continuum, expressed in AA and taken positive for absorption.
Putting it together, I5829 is -0.9 AA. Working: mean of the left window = 8.54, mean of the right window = 7.56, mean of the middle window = 8.39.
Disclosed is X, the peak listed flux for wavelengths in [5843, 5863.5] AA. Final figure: 8.389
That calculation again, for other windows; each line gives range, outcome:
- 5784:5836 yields 8.673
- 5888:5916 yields 8.323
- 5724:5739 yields 8.886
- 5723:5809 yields 8.988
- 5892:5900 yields 7.216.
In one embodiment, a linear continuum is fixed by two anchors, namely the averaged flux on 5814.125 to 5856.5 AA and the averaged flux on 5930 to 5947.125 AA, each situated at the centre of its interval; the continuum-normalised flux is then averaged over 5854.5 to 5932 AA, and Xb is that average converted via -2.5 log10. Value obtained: 0.04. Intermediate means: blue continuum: 8.31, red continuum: 8.16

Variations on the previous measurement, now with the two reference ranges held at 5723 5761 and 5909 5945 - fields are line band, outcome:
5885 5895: 0.20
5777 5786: 0.03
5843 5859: 0.03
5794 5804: 0.03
